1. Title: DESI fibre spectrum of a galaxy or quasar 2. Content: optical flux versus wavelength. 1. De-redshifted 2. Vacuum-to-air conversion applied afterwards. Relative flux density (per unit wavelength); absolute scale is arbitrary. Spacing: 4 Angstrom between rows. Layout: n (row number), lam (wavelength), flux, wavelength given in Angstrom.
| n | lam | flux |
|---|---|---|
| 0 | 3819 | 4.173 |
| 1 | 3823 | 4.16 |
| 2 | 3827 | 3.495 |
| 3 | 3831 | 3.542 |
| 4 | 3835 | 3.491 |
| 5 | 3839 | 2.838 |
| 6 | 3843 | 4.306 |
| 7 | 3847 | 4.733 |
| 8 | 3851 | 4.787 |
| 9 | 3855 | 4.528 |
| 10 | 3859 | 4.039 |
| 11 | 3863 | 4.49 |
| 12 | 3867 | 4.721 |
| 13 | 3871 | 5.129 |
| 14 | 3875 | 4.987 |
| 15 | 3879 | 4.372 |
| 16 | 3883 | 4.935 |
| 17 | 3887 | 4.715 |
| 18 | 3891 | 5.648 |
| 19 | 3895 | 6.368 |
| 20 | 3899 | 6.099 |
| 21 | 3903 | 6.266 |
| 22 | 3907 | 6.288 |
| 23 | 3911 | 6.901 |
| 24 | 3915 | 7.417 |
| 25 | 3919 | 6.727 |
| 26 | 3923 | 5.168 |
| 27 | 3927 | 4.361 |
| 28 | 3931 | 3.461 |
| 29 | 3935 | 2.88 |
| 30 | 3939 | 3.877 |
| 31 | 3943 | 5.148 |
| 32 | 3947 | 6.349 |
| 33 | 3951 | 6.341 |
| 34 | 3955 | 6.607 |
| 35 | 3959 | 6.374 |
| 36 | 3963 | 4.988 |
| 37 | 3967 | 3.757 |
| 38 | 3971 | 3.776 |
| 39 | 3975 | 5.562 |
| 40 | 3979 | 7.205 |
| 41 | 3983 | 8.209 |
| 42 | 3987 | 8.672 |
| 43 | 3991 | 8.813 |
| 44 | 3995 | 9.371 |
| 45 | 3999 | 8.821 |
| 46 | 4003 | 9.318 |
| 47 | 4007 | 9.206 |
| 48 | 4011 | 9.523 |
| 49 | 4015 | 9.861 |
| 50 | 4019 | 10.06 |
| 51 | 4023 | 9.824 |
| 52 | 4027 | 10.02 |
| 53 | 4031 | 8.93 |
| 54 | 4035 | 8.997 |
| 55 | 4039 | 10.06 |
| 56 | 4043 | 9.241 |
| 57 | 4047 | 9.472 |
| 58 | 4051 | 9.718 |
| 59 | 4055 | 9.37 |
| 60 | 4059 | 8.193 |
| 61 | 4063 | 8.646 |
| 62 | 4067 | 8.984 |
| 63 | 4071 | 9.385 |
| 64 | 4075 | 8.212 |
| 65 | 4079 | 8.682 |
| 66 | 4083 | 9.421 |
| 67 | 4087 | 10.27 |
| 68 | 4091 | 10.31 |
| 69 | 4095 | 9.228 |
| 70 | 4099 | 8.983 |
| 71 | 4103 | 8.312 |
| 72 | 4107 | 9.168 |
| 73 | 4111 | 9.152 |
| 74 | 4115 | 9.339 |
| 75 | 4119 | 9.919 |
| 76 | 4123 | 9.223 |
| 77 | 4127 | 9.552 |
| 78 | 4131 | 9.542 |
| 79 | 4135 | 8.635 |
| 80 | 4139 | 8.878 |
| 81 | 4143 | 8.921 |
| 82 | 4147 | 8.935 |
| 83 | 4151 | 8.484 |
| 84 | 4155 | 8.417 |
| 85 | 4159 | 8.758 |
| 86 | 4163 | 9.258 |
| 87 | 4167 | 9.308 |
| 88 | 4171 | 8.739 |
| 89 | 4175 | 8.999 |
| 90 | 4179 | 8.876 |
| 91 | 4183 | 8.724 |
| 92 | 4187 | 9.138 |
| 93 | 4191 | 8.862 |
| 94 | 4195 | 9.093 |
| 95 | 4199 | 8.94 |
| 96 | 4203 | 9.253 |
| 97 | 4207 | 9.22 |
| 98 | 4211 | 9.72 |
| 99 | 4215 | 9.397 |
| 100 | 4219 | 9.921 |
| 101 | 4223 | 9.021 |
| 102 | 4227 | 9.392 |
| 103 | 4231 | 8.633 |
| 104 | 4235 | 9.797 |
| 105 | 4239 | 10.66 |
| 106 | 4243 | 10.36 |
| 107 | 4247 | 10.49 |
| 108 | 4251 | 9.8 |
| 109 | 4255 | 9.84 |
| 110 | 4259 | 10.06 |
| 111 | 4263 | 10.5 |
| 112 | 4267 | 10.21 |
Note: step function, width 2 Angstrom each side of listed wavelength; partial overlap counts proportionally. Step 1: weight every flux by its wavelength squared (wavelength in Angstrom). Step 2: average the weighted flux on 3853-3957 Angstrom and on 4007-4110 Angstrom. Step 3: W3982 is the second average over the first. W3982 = 1.90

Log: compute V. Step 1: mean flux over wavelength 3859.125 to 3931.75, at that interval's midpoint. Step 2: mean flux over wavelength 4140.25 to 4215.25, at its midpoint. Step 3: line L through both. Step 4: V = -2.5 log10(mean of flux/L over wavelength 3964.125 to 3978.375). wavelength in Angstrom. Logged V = 0.34 mag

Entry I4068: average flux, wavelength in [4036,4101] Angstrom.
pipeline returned 9.26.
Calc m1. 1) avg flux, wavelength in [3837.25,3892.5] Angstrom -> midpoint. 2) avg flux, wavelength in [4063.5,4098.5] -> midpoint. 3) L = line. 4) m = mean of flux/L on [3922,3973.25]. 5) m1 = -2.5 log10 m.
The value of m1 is 0.30 mag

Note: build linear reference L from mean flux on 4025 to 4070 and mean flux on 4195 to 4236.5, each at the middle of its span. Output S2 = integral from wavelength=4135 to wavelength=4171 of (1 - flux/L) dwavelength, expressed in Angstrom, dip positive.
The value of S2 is 1.69 Angstrom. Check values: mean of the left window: 9.24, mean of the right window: 9.31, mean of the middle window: 8.85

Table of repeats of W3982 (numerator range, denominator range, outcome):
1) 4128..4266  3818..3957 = 2.19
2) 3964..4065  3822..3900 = 2.03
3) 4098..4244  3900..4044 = 1.41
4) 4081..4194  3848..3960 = 1.93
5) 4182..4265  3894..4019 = 1.64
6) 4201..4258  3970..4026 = 1.27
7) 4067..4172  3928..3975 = 2.03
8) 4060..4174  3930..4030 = 1.35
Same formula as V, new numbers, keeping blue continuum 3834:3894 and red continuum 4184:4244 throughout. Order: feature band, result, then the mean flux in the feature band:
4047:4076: -0.23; 8.99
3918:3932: 0.10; 4.91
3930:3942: 0.49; 3.55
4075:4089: -0.22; 9.28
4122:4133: -0.15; 9.46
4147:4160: 0.00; 8.6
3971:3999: -0.23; 7.73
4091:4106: -0.16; 9.06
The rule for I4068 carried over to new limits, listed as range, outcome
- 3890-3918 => 6.47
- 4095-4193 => 9.01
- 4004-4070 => 9.38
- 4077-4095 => 9.62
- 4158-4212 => 9.06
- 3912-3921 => 7.05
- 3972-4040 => 8.88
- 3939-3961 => 5.96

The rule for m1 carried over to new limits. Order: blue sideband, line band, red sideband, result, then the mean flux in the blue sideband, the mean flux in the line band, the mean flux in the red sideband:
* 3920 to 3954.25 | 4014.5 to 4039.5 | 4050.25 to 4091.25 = -0.24 mag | 4.83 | 9.65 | 9.14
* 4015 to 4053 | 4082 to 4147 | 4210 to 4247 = 0.04 mag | 9.61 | 9.29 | 9.7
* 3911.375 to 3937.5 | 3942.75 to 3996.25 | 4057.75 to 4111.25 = -0.05 mag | 5.1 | 6.52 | 9.08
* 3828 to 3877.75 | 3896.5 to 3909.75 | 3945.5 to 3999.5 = -0.18 mag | 4.28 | 6.26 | 6.72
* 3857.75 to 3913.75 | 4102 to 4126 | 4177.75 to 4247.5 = -0.13 mag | 5.4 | 9.24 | 9.4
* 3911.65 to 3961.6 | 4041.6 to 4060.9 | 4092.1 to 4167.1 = -0.21 mag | 5.43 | 9.2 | 9.06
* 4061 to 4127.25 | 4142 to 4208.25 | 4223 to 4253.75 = 0.07 mag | 9.21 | 8.93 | 9.82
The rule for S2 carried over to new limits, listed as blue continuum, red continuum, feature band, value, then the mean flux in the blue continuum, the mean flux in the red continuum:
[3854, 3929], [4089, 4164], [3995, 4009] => -3.9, 5.44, 9.1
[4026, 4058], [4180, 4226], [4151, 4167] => 0.7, 9.42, 9.2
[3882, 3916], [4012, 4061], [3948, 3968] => 4.7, 6.06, 9.48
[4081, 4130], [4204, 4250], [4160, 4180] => 1.1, 9.41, 9.68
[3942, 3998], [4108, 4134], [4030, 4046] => -3.0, 6.58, 9.41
